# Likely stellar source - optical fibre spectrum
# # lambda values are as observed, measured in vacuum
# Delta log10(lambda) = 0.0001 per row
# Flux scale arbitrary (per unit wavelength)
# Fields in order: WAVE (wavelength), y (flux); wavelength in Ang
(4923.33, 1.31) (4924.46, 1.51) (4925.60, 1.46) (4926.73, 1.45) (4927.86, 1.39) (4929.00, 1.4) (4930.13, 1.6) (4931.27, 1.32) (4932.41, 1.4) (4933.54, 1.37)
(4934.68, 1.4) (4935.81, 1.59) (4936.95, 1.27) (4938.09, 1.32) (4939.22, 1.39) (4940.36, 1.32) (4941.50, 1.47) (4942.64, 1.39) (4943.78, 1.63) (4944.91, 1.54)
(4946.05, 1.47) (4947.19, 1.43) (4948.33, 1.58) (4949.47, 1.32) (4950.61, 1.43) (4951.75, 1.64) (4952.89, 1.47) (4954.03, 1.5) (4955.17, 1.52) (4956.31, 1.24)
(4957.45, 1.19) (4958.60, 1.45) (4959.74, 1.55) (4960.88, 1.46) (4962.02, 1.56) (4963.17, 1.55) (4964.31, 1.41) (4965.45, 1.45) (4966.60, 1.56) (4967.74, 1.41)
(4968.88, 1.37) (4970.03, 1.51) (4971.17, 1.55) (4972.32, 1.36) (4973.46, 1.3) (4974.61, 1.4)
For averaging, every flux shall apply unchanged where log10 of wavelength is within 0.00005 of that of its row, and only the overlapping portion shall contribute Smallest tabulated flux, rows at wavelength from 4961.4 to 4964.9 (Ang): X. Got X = 1.41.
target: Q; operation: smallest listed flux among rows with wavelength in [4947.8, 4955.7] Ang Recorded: 1.32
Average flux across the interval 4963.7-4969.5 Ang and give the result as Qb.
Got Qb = 1.44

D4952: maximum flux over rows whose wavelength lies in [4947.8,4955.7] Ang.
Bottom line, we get 1.64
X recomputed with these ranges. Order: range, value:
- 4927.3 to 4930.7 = 1.39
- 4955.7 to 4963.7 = 1.19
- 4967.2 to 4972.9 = 1.36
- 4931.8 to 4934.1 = 1.37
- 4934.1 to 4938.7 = 1.27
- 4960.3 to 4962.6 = 1.46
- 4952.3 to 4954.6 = 1.47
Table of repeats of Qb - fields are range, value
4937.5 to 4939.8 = 1.36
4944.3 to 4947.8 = 1.49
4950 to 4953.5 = 1.51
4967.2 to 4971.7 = 1.46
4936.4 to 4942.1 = 1.35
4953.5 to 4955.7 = 1.51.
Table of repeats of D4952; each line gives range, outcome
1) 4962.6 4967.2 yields 1.56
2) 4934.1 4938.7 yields 1.59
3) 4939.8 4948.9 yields 1.63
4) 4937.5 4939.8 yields 1.39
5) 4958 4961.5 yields 1.55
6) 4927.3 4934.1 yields 1.6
